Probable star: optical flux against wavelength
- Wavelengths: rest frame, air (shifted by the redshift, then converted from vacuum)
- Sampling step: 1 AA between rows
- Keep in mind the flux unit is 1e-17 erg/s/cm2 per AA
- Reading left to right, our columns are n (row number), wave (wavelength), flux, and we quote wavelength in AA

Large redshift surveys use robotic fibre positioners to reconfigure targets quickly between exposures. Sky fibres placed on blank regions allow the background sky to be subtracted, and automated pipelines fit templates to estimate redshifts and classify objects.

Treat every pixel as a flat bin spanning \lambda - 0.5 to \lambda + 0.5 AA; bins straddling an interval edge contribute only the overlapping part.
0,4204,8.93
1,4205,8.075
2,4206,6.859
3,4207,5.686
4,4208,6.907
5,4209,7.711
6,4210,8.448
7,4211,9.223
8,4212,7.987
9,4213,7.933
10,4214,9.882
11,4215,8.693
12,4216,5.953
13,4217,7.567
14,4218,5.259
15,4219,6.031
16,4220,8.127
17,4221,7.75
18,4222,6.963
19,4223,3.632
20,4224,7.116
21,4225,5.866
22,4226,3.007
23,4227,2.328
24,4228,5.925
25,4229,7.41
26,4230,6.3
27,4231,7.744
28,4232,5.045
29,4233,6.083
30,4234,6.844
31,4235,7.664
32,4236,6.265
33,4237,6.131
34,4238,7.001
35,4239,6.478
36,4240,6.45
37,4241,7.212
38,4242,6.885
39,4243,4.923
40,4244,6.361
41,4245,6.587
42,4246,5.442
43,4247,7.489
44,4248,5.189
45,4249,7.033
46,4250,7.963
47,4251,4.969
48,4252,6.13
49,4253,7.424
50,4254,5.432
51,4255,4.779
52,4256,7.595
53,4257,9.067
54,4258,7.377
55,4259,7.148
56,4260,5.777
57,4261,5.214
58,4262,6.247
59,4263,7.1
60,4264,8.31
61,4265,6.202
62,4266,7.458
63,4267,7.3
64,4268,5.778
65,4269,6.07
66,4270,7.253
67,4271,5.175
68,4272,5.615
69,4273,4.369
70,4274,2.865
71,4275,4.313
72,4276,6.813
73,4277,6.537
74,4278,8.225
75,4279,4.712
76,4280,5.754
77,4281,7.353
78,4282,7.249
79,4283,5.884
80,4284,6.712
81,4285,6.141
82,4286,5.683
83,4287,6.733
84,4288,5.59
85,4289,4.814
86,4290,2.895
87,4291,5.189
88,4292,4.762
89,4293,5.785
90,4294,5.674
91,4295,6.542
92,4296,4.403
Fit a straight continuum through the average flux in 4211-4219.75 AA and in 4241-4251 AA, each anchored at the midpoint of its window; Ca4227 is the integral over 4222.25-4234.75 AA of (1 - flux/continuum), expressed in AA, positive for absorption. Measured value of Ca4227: 2.4 AA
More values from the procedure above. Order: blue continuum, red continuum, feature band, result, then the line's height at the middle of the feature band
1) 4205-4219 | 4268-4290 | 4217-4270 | 2.2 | 6.72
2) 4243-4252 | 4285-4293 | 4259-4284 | -2.3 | 5.66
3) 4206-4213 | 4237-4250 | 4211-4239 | 2.1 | 7.1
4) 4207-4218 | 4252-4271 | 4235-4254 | 1.7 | 7.08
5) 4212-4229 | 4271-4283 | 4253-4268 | -2.0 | 5.98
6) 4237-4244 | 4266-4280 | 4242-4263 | -0.7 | 6.23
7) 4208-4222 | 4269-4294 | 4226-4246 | 2.4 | 7.05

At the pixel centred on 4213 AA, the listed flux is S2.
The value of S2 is 7.933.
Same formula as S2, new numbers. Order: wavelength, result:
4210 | 8.448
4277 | 6.537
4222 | 6.963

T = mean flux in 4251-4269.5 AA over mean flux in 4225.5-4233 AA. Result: 1.22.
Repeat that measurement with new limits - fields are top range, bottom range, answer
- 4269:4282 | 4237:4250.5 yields 0.89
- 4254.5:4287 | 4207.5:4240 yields 0.94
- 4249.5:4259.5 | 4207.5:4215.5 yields 0.81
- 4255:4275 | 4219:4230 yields 1.08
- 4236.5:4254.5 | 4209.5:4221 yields 0.83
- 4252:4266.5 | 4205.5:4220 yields 0.91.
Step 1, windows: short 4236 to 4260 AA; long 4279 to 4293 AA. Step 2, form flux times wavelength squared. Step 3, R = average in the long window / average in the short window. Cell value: 0.9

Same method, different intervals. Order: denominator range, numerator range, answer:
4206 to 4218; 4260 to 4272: 0.87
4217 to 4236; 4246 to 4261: 1.09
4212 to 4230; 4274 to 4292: 0.92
